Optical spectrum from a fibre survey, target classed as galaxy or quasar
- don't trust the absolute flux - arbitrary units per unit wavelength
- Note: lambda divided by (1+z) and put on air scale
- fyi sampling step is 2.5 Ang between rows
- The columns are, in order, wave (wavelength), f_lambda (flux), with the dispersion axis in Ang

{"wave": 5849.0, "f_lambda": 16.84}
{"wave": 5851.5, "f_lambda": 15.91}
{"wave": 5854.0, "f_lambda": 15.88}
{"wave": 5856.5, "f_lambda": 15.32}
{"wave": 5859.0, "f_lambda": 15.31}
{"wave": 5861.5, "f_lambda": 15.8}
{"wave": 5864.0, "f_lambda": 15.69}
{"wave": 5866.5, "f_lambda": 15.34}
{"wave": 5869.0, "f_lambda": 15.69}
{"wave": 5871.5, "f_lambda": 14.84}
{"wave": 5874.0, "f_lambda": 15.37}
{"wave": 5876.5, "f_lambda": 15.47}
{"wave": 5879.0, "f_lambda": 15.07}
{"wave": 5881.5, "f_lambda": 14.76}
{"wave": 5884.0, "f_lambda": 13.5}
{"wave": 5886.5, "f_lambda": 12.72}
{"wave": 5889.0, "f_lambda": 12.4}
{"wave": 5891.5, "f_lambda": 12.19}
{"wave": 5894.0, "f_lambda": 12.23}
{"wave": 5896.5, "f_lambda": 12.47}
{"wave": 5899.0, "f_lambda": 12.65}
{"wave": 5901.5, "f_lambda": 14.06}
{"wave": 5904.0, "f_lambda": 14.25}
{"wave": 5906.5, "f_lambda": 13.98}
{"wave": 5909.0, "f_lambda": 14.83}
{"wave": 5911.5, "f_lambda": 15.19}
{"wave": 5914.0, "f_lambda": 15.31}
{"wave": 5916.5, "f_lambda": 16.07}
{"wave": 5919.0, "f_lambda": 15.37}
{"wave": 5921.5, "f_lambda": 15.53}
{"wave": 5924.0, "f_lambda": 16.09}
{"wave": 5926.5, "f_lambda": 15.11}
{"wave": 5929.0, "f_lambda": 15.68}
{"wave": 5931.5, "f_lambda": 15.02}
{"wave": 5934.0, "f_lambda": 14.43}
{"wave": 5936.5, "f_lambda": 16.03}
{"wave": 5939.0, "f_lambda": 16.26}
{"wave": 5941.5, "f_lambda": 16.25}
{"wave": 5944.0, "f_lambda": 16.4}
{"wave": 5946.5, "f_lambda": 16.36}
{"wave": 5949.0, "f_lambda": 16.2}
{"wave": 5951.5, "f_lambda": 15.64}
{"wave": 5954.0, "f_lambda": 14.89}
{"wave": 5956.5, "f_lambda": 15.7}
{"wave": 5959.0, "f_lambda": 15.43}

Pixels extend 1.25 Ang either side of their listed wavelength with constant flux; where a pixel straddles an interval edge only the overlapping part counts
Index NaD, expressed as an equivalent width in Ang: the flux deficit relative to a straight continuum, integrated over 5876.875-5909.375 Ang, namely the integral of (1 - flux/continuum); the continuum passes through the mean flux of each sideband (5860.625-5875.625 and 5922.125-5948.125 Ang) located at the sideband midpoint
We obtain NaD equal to 4.3 Ang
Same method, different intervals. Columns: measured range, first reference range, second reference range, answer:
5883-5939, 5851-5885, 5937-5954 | 4.9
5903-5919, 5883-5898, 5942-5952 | -1.3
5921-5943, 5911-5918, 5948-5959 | -0.1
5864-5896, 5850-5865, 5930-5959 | 3.1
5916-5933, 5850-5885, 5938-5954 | 0.4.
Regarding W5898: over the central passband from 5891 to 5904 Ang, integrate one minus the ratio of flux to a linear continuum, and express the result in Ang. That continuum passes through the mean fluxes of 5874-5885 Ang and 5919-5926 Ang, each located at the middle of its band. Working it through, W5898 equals 1.9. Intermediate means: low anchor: 14.8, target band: 12.9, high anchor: 15.7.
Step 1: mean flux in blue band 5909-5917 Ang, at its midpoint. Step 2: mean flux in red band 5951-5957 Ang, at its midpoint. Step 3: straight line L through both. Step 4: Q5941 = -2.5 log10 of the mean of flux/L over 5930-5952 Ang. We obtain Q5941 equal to -0.03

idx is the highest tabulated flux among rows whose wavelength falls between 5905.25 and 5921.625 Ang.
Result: 16.07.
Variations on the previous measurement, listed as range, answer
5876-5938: 16.09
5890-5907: 14.25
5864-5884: 15.69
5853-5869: 15.88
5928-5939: 16.26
